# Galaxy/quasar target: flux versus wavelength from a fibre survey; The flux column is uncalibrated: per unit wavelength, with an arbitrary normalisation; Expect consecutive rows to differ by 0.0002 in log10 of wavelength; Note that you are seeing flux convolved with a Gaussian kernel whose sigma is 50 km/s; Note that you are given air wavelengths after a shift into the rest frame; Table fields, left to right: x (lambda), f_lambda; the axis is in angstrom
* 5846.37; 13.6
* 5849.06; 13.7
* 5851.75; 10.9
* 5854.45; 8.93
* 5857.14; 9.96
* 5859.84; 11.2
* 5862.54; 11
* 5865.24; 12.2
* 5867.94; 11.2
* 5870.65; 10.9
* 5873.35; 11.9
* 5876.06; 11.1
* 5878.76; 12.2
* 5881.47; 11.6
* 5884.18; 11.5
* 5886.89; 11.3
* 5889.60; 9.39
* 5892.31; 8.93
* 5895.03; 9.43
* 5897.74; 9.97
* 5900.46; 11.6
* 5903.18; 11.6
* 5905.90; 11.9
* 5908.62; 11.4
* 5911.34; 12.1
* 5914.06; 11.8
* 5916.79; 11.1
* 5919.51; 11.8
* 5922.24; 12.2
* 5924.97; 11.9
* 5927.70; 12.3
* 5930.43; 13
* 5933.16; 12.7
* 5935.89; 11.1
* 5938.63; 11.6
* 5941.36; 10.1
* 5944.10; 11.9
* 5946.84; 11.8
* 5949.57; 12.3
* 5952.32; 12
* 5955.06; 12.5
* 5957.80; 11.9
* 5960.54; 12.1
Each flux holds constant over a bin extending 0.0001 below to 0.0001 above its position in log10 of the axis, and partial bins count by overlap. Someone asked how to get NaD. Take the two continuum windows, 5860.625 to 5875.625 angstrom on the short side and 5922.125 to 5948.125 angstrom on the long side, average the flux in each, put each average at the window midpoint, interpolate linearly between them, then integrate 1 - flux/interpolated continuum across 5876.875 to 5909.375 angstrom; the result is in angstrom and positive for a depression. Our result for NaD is 1.9 angstrom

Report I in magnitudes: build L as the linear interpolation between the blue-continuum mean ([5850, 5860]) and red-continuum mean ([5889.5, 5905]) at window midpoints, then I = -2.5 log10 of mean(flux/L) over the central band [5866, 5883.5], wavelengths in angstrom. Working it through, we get -0.12 mag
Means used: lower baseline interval 10.3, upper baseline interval 10.3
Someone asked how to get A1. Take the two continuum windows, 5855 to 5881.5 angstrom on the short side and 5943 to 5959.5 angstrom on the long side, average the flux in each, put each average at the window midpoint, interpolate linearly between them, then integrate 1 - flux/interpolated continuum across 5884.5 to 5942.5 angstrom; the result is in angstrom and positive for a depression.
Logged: 2.0 angstrom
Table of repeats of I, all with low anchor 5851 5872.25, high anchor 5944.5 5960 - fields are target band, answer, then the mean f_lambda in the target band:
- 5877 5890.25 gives -0.02 mag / 11.3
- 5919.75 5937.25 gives -0.04 mag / 12.2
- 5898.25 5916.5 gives -0.01 mag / 11.6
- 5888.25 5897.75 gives 0.20 mag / 9.36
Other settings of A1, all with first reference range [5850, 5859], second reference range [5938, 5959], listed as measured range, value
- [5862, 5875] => -1.3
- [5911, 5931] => -1.2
